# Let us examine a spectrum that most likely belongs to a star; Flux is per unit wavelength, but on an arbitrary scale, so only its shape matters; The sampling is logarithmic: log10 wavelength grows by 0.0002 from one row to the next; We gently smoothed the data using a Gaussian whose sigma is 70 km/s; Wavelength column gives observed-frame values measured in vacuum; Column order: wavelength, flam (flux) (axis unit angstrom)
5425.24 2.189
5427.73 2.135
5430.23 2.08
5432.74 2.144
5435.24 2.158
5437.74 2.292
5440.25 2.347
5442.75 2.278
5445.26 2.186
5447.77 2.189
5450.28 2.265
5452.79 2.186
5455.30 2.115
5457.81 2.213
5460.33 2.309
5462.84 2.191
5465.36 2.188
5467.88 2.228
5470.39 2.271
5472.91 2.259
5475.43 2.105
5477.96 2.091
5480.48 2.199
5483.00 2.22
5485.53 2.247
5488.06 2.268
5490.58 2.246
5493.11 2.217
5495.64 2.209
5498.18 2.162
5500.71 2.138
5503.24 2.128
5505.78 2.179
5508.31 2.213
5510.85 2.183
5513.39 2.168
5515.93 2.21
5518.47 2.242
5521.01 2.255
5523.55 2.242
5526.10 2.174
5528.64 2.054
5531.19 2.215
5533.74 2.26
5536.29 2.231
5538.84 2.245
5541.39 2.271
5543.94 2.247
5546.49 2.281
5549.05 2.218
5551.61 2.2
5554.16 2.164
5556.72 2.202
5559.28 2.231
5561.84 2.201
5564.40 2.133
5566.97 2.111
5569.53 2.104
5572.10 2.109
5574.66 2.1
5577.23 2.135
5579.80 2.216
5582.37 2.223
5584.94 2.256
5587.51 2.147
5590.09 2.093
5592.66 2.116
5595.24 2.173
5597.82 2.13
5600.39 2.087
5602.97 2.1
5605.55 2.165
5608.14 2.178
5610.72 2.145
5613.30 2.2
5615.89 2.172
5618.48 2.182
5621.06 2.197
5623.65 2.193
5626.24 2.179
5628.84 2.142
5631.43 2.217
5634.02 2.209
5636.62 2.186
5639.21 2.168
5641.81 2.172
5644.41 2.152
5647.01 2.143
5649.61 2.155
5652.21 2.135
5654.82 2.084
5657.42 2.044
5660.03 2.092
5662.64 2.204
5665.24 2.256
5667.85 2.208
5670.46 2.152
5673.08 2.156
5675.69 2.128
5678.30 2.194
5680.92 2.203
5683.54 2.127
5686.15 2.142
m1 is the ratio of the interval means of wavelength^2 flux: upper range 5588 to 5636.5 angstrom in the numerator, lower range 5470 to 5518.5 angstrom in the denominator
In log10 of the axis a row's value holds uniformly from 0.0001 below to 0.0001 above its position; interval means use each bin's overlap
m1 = 1.0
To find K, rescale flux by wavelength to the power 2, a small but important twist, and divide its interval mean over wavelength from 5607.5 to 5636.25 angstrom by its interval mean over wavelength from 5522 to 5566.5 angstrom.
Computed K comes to 1.02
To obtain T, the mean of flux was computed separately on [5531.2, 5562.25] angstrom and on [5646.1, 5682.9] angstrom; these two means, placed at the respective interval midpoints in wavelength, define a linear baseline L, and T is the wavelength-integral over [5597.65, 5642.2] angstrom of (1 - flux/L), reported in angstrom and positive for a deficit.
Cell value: 0.3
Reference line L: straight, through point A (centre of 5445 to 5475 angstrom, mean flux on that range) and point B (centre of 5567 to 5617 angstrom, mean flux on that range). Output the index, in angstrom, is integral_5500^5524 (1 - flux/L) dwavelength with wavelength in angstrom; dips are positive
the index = -0.1 angstrom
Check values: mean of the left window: 2.21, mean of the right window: 2.15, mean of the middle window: 2.2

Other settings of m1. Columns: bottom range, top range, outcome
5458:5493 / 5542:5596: 1.01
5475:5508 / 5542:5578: 1.02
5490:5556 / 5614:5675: 1.03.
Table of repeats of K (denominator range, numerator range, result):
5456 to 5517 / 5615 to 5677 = 1.04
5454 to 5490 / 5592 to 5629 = 1.03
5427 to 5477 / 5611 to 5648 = 1.05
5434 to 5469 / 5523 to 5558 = 1.03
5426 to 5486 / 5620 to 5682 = 1.05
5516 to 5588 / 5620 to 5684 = 1.02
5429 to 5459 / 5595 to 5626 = 1.04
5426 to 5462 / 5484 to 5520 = 1.02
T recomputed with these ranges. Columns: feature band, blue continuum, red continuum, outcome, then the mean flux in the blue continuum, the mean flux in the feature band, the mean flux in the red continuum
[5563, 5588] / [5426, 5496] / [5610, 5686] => 0.3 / 2.21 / 2.15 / 2.17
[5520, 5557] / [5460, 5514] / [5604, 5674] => -0.5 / 2.2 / 2.22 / 2.17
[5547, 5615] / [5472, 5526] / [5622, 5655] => 0.6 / 2.2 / 2.16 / 2.17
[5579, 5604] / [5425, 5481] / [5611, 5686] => 0.3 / 2.2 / 2.15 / 2.17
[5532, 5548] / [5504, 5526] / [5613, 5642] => -0.4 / 2.21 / 2.25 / 2.18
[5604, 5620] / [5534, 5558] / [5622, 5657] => 0.1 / 2.23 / 2.17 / 2.16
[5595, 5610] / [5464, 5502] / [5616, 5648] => 0.3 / 2.2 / 2.14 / 2.18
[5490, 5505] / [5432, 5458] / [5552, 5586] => 0.1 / 2.22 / 2.18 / 2.17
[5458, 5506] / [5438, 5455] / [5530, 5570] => 0.5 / 2.24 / 2.2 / 2.21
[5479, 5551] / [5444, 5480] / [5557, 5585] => -1.0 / 2.2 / 2.21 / 2.16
